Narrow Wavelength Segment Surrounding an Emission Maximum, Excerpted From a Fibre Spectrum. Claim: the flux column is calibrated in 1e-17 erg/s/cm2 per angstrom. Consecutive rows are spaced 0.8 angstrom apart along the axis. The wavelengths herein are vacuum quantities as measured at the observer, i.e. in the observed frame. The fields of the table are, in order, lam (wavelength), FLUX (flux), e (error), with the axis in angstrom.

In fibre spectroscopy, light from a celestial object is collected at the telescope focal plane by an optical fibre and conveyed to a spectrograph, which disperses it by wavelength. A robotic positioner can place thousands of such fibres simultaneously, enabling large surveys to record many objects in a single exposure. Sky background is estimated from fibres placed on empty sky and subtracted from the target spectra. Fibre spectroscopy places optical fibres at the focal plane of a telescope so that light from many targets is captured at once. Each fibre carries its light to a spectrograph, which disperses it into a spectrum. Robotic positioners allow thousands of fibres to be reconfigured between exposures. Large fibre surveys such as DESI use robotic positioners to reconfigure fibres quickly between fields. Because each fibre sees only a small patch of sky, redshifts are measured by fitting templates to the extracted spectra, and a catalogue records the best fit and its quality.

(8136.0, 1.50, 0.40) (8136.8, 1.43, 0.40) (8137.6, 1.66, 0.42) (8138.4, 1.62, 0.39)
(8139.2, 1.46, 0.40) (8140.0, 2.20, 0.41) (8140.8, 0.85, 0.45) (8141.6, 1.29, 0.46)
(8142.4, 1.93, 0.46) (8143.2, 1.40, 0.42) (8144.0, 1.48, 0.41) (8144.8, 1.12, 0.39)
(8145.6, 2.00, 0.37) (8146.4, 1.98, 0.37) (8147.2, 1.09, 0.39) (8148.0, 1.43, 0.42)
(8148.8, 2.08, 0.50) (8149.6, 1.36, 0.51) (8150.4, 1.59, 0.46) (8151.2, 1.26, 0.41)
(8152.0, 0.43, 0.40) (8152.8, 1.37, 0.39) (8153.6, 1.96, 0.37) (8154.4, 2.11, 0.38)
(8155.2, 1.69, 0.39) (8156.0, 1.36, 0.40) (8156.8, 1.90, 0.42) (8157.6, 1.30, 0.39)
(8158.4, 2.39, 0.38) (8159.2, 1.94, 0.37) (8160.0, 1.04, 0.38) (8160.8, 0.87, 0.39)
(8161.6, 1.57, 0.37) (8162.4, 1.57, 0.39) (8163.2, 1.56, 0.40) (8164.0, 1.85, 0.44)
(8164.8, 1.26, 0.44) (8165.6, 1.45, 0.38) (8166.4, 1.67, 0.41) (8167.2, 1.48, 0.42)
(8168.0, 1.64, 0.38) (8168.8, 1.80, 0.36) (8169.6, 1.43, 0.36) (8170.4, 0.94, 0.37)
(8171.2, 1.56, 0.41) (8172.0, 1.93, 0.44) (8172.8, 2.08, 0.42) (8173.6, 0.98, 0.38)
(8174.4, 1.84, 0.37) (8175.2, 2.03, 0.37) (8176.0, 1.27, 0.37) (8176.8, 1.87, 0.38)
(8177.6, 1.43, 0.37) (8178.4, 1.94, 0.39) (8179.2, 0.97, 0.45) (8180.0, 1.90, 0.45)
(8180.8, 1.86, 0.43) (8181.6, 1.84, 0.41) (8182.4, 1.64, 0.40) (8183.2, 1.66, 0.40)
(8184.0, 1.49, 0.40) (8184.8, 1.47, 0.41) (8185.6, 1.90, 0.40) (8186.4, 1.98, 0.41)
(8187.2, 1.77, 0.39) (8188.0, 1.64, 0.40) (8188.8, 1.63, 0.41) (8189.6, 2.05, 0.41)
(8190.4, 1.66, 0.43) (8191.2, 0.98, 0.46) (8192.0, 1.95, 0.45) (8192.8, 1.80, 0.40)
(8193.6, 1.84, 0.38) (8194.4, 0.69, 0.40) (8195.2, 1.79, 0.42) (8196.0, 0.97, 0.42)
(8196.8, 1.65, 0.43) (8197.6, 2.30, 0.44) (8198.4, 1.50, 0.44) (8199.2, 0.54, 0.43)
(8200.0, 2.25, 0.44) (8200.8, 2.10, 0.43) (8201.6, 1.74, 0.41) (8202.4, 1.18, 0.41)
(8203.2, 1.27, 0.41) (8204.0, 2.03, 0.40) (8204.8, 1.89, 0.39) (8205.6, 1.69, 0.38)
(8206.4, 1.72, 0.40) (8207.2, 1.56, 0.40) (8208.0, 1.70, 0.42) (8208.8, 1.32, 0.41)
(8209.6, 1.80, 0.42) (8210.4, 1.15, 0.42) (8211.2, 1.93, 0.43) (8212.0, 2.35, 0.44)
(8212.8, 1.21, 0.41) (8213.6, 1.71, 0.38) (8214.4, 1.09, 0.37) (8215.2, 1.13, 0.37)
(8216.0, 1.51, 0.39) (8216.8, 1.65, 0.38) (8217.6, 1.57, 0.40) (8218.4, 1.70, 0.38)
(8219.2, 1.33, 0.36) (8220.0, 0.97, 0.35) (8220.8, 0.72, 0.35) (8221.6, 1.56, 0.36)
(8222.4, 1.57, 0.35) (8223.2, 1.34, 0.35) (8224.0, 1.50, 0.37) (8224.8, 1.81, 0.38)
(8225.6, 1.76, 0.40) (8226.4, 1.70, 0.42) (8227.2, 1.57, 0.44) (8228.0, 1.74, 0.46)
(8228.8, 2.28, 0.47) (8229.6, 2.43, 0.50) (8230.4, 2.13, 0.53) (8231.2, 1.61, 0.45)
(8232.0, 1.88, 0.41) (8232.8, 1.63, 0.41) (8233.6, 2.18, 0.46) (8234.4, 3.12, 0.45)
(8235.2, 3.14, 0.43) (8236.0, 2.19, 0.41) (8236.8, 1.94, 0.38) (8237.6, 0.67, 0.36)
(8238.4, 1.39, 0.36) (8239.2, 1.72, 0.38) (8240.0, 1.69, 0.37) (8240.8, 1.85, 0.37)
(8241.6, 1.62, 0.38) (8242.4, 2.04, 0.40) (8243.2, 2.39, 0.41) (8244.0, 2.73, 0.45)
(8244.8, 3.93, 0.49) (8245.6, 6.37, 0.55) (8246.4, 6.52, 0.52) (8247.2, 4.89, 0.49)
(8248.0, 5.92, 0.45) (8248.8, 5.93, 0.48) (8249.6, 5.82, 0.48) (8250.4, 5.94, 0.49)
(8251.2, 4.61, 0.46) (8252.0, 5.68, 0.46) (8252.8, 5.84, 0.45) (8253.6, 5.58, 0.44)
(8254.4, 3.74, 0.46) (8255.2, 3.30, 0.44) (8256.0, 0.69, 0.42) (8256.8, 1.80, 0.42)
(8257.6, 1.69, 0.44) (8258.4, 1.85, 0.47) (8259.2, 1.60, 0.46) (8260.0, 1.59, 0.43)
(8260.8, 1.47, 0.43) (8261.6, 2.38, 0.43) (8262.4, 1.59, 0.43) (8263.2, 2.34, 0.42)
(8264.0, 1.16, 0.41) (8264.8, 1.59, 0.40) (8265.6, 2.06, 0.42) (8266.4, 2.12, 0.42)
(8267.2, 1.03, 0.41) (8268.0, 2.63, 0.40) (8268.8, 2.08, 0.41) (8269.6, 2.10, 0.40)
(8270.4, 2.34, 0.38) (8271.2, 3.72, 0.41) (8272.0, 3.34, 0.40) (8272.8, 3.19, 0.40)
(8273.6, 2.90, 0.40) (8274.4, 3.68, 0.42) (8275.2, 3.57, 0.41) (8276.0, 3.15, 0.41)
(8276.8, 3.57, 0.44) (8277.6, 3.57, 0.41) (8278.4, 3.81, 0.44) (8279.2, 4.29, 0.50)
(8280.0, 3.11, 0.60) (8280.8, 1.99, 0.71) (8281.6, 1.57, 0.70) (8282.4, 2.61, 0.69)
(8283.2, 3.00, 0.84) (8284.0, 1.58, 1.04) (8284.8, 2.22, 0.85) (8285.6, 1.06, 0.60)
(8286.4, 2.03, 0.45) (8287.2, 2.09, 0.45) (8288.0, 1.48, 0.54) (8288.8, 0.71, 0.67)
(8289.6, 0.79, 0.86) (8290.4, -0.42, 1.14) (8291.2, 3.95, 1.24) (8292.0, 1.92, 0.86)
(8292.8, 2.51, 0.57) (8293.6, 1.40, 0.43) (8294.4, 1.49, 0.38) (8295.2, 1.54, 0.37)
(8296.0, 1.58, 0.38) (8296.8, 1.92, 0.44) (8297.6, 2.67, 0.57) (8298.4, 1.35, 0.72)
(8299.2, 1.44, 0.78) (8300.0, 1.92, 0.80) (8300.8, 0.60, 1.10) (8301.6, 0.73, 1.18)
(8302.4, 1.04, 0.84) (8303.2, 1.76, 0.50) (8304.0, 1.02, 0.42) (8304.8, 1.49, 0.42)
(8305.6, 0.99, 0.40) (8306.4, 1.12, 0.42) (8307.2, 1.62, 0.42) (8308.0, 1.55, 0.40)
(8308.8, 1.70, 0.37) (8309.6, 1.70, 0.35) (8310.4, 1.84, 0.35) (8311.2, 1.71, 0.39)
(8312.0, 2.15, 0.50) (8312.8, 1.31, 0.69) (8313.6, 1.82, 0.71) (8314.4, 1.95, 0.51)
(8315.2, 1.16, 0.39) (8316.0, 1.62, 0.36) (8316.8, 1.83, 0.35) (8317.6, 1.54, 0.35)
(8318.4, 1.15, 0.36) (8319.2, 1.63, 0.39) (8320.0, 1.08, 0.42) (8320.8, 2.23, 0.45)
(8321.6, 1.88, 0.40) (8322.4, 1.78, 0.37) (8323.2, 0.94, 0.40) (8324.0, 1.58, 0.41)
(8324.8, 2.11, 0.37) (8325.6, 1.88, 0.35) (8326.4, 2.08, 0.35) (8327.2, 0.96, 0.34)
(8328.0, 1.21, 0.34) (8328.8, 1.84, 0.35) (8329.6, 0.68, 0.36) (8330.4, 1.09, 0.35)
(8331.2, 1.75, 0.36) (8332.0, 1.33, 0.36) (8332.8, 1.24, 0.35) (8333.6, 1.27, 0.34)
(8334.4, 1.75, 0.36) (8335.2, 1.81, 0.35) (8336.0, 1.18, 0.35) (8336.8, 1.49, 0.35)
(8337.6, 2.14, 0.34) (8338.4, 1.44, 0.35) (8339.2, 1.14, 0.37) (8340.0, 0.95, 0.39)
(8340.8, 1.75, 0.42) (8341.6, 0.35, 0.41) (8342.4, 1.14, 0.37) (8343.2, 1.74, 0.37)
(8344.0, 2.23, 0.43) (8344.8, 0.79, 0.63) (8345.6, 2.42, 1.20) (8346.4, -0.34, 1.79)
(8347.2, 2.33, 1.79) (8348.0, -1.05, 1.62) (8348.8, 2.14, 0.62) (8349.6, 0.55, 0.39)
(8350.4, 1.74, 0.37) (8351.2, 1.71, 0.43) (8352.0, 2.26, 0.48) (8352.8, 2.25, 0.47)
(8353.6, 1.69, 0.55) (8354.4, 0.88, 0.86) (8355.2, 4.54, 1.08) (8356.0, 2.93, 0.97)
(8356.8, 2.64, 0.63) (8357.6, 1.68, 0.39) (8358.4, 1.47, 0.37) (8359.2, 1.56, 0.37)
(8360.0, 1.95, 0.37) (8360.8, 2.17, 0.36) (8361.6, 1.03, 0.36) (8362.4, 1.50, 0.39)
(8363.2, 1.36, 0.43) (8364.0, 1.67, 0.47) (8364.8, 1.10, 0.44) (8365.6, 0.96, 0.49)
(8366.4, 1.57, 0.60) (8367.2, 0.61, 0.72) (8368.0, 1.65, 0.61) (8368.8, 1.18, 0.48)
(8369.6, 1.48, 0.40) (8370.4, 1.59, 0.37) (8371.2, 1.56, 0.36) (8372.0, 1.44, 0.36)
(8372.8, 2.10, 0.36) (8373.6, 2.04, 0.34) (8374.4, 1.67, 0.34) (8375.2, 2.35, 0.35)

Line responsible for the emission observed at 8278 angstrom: [N II]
